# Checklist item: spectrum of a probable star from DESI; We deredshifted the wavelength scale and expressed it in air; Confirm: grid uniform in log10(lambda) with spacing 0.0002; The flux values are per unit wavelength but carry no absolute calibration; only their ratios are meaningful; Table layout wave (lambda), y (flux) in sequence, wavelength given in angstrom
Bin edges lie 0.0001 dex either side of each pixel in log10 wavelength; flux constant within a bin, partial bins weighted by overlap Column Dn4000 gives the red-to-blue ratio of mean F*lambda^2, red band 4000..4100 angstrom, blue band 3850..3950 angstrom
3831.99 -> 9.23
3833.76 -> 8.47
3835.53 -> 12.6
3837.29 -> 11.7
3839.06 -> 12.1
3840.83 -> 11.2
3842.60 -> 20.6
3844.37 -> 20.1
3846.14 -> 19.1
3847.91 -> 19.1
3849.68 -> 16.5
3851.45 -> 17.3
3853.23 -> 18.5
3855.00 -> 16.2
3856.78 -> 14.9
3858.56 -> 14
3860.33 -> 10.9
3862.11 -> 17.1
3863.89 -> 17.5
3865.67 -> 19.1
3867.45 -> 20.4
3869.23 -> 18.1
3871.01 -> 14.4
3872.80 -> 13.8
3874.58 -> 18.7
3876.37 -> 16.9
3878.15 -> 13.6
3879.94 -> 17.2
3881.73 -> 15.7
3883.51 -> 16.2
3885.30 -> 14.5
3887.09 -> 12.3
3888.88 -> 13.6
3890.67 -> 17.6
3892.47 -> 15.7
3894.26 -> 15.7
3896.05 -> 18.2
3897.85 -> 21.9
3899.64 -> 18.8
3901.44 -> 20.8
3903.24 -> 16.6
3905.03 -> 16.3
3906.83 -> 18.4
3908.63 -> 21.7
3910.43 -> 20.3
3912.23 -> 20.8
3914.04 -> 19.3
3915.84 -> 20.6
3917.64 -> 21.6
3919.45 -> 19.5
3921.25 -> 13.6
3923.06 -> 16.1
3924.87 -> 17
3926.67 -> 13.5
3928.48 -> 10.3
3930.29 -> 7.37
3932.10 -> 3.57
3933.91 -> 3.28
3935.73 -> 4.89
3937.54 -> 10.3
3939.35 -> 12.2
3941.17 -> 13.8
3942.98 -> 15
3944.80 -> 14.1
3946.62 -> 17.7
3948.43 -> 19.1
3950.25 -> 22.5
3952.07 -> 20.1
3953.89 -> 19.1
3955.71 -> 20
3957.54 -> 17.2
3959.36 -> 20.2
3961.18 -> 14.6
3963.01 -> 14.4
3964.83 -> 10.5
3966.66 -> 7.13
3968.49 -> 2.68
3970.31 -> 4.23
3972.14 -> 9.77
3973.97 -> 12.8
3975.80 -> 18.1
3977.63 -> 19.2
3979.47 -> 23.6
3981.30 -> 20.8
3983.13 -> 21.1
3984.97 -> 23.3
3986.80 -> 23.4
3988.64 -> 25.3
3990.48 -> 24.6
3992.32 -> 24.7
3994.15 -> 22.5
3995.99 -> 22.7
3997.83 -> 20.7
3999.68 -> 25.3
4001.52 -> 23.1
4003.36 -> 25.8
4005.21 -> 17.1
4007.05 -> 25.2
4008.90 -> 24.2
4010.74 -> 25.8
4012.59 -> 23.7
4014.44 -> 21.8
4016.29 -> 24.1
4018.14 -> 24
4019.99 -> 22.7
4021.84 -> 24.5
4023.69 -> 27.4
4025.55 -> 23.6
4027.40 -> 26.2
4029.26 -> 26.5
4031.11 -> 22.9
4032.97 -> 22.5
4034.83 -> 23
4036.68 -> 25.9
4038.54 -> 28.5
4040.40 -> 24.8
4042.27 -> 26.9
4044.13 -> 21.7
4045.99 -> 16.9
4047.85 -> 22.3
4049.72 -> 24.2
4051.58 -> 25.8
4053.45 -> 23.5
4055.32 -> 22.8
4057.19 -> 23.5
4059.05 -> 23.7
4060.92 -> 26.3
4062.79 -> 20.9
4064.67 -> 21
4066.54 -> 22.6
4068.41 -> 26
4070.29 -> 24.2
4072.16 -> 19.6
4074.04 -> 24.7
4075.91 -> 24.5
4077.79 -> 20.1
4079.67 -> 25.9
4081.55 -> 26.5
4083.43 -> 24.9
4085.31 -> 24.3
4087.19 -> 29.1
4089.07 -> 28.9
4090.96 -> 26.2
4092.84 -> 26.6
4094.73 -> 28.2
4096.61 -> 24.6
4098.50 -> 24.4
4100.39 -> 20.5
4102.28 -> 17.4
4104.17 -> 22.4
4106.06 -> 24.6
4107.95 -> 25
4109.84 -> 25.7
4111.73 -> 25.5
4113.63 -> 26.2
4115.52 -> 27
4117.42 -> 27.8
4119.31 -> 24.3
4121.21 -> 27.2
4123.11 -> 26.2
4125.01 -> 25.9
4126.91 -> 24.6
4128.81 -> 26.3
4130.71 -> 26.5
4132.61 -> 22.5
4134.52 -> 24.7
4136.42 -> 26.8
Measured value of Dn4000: 1.66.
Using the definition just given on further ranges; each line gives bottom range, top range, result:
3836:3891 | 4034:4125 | 1.70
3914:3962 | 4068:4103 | 1.76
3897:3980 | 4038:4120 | 1.71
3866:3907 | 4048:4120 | 1.61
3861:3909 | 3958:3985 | 0.90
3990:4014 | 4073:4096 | 1.15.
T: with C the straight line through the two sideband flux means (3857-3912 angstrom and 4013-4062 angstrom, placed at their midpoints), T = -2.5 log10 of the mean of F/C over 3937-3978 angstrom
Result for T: 0.36 mag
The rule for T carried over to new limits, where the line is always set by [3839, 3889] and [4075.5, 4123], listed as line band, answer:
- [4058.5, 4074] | 0.036 mag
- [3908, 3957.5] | 0.216 mag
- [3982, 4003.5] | -0.112 mag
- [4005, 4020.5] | -0.076 mag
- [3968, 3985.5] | 0.295 mag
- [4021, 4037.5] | -0.102 mag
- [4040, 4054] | -0.001 mag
